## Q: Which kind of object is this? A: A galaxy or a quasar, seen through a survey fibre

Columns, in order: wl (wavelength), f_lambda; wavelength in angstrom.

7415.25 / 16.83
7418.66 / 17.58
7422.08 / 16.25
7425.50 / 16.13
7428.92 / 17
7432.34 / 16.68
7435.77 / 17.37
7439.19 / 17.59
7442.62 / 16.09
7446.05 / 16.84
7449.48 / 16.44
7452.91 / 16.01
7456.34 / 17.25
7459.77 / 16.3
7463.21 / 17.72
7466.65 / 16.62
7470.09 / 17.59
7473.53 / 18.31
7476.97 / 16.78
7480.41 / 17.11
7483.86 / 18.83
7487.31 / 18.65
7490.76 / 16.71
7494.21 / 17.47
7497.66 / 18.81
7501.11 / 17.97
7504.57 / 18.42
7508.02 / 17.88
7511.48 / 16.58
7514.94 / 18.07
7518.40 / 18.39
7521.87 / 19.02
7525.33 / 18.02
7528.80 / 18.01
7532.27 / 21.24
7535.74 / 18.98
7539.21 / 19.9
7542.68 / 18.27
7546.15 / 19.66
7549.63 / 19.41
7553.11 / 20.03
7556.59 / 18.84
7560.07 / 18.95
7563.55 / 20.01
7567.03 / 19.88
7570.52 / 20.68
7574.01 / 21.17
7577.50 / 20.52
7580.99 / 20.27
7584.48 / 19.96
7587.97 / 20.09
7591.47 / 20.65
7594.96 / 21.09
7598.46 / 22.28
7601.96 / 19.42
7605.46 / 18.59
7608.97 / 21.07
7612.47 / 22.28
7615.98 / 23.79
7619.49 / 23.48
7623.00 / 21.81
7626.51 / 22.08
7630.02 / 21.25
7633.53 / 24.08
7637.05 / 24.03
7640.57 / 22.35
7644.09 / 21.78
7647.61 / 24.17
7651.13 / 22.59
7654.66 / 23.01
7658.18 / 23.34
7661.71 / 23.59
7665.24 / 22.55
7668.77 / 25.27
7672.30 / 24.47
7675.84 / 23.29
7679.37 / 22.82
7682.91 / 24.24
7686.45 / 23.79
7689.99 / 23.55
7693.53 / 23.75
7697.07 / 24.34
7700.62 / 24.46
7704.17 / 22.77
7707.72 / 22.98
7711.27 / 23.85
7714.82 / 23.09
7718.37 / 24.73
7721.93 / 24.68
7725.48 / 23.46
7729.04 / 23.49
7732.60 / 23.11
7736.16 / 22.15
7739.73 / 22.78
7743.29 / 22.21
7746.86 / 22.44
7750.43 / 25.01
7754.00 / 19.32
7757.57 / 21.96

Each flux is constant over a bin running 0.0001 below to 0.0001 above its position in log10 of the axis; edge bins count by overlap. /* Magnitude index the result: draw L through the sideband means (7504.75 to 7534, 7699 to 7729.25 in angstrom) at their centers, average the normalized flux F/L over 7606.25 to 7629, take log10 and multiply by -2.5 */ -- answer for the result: -0.056 mag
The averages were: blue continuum 18.4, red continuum 23.7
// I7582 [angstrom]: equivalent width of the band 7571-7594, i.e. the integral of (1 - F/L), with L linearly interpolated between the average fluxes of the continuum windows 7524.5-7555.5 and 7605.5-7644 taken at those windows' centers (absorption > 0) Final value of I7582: 0.4 angstrom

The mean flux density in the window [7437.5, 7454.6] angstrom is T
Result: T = 16.6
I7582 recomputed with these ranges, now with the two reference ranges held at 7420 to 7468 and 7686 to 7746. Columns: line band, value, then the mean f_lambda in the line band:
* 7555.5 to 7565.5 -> 0.2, 19.3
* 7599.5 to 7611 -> 0.4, 19.9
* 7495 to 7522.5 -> 0.4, 18.1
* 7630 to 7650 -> -1.4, 23.1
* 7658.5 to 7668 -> -0.5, 23.3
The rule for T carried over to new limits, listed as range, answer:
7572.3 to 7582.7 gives 20.7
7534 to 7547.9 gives 19.2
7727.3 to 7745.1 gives 22.7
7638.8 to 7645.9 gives 22.1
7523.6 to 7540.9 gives 19.2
